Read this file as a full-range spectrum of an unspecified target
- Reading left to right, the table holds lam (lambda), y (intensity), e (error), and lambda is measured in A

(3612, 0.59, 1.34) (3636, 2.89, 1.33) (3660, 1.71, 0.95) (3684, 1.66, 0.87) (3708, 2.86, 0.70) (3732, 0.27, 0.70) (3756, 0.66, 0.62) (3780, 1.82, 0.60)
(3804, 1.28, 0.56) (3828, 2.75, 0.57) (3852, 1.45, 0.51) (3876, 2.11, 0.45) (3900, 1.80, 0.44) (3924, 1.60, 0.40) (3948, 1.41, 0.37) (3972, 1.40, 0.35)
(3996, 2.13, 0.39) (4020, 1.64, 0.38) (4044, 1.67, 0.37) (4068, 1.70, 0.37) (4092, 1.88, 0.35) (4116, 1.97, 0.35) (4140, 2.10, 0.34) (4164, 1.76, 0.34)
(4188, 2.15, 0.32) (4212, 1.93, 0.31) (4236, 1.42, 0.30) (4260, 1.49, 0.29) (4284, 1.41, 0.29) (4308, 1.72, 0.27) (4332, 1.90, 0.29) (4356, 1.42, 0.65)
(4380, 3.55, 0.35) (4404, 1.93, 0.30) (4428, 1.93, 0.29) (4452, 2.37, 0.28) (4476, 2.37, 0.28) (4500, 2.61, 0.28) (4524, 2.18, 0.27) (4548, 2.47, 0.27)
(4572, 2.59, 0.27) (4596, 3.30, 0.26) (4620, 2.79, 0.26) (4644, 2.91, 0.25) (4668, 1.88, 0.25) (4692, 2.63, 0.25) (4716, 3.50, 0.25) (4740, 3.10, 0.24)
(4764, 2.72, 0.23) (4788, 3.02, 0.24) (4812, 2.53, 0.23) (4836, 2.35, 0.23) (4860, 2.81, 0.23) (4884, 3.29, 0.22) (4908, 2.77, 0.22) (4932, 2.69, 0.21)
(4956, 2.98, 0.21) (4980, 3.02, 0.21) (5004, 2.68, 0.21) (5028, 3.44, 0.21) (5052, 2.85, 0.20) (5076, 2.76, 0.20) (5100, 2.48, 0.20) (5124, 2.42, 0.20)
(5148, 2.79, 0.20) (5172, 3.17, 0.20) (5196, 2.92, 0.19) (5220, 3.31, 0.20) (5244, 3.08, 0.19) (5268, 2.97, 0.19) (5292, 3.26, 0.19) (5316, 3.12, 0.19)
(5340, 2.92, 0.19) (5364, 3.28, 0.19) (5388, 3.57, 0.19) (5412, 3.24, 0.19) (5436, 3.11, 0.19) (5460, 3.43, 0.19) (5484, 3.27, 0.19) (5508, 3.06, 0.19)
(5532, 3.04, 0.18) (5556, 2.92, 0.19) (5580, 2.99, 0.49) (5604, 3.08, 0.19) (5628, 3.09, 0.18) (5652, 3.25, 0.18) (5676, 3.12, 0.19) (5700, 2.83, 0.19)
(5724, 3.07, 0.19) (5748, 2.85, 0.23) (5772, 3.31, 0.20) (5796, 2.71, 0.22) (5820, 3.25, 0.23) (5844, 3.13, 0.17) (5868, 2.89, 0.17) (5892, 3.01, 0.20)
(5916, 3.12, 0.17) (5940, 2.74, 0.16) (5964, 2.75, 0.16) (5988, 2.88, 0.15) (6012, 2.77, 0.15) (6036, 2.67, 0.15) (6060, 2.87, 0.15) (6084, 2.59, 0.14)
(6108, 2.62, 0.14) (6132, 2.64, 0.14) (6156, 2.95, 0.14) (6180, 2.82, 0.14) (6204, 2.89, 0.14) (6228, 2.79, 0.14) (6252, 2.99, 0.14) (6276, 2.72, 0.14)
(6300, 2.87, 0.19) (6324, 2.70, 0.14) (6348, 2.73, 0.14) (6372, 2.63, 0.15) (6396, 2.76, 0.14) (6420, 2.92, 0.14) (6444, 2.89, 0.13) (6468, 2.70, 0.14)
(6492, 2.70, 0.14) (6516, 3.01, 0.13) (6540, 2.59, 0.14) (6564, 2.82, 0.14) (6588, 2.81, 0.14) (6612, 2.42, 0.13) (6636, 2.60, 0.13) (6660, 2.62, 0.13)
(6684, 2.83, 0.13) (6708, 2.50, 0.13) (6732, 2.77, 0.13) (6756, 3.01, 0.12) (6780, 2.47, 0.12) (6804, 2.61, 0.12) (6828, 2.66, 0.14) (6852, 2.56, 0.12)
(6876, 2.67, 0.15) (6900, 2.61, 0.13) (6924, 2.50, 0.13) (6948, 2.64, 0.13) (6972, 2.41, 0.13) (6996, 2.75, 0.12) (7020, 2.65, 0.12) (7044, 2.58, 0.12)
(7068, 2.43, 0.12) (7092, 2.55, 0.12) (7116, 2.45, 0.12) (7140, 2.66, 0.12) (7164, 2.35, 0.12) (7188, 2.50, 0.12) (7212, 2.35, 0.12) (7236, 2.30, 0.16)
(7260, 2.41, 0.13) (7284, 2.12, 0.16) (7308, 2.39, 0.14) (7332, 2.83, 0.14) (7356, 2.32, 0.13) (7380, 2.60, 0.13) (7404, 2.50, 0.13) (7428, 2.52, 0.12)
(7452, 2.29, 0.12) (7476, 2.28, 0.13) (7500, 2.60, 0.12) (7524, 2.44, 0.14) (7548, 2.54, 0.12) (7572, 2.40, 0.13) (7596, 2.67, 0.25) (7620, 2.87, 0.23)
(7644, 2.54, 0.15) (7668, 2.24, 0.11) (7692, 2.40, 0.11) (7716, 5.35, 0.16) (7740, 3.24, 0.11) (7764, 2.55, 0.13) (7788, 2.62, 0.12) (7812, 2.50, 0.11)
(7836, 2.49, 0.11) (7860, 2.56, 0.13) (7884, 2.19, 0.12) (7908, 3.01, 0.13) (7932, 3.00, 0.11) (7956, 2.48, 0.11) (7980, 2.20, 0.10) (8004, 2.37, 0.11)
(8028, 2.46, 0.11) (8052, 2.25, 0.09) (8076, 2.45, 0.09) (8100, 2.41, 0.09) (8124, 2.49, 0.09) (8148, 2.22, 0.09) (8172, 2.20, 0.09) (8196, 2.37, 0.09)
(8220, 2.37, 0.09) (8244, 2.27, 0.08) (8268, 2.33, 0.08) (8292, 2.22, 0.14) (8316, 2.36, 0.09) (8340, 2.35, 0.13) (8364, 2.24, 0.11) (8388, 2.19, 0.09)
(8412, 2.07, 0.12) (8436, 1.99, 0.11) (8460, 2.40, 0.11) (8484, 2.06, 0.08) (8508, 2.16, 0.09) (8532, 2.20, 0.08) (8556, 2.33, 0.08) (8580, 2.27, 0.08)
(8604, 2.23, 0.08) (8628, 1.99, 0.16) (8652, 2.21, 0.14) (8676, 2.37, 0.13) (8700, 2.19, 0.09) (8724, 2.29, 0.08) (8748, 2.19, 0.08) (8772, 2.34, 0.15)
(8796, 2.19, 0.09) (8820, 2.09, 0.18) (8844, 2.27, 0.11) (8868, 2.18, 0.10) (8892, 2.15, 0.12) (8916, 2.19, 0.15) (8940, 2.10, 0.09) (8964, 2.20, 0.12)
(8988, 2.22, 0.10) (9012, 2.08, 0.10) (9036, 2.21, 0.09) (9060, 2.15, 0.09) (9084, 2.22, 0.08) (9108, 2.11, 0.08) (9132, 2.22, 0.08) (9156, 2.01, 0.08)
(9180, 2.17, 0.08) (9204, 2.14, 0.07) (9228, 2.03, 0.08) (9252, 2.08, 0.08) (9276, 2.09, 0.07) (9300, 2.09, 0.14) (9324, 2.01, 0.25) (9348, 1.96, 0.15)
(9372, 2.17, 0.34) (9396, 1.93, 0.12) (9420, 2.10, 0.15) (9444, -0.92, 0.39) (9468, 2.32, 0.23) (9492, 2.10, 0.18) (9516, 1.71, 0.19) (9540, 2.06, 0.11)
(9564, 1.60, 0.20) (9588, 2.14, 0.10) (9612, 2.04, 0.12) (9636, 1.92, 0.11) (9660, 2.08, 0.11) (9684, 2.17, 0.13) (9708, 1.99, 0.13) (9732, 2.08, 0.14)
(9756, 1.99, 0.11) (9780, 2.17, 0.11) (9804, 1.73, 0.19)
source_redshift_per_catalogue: 0.18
